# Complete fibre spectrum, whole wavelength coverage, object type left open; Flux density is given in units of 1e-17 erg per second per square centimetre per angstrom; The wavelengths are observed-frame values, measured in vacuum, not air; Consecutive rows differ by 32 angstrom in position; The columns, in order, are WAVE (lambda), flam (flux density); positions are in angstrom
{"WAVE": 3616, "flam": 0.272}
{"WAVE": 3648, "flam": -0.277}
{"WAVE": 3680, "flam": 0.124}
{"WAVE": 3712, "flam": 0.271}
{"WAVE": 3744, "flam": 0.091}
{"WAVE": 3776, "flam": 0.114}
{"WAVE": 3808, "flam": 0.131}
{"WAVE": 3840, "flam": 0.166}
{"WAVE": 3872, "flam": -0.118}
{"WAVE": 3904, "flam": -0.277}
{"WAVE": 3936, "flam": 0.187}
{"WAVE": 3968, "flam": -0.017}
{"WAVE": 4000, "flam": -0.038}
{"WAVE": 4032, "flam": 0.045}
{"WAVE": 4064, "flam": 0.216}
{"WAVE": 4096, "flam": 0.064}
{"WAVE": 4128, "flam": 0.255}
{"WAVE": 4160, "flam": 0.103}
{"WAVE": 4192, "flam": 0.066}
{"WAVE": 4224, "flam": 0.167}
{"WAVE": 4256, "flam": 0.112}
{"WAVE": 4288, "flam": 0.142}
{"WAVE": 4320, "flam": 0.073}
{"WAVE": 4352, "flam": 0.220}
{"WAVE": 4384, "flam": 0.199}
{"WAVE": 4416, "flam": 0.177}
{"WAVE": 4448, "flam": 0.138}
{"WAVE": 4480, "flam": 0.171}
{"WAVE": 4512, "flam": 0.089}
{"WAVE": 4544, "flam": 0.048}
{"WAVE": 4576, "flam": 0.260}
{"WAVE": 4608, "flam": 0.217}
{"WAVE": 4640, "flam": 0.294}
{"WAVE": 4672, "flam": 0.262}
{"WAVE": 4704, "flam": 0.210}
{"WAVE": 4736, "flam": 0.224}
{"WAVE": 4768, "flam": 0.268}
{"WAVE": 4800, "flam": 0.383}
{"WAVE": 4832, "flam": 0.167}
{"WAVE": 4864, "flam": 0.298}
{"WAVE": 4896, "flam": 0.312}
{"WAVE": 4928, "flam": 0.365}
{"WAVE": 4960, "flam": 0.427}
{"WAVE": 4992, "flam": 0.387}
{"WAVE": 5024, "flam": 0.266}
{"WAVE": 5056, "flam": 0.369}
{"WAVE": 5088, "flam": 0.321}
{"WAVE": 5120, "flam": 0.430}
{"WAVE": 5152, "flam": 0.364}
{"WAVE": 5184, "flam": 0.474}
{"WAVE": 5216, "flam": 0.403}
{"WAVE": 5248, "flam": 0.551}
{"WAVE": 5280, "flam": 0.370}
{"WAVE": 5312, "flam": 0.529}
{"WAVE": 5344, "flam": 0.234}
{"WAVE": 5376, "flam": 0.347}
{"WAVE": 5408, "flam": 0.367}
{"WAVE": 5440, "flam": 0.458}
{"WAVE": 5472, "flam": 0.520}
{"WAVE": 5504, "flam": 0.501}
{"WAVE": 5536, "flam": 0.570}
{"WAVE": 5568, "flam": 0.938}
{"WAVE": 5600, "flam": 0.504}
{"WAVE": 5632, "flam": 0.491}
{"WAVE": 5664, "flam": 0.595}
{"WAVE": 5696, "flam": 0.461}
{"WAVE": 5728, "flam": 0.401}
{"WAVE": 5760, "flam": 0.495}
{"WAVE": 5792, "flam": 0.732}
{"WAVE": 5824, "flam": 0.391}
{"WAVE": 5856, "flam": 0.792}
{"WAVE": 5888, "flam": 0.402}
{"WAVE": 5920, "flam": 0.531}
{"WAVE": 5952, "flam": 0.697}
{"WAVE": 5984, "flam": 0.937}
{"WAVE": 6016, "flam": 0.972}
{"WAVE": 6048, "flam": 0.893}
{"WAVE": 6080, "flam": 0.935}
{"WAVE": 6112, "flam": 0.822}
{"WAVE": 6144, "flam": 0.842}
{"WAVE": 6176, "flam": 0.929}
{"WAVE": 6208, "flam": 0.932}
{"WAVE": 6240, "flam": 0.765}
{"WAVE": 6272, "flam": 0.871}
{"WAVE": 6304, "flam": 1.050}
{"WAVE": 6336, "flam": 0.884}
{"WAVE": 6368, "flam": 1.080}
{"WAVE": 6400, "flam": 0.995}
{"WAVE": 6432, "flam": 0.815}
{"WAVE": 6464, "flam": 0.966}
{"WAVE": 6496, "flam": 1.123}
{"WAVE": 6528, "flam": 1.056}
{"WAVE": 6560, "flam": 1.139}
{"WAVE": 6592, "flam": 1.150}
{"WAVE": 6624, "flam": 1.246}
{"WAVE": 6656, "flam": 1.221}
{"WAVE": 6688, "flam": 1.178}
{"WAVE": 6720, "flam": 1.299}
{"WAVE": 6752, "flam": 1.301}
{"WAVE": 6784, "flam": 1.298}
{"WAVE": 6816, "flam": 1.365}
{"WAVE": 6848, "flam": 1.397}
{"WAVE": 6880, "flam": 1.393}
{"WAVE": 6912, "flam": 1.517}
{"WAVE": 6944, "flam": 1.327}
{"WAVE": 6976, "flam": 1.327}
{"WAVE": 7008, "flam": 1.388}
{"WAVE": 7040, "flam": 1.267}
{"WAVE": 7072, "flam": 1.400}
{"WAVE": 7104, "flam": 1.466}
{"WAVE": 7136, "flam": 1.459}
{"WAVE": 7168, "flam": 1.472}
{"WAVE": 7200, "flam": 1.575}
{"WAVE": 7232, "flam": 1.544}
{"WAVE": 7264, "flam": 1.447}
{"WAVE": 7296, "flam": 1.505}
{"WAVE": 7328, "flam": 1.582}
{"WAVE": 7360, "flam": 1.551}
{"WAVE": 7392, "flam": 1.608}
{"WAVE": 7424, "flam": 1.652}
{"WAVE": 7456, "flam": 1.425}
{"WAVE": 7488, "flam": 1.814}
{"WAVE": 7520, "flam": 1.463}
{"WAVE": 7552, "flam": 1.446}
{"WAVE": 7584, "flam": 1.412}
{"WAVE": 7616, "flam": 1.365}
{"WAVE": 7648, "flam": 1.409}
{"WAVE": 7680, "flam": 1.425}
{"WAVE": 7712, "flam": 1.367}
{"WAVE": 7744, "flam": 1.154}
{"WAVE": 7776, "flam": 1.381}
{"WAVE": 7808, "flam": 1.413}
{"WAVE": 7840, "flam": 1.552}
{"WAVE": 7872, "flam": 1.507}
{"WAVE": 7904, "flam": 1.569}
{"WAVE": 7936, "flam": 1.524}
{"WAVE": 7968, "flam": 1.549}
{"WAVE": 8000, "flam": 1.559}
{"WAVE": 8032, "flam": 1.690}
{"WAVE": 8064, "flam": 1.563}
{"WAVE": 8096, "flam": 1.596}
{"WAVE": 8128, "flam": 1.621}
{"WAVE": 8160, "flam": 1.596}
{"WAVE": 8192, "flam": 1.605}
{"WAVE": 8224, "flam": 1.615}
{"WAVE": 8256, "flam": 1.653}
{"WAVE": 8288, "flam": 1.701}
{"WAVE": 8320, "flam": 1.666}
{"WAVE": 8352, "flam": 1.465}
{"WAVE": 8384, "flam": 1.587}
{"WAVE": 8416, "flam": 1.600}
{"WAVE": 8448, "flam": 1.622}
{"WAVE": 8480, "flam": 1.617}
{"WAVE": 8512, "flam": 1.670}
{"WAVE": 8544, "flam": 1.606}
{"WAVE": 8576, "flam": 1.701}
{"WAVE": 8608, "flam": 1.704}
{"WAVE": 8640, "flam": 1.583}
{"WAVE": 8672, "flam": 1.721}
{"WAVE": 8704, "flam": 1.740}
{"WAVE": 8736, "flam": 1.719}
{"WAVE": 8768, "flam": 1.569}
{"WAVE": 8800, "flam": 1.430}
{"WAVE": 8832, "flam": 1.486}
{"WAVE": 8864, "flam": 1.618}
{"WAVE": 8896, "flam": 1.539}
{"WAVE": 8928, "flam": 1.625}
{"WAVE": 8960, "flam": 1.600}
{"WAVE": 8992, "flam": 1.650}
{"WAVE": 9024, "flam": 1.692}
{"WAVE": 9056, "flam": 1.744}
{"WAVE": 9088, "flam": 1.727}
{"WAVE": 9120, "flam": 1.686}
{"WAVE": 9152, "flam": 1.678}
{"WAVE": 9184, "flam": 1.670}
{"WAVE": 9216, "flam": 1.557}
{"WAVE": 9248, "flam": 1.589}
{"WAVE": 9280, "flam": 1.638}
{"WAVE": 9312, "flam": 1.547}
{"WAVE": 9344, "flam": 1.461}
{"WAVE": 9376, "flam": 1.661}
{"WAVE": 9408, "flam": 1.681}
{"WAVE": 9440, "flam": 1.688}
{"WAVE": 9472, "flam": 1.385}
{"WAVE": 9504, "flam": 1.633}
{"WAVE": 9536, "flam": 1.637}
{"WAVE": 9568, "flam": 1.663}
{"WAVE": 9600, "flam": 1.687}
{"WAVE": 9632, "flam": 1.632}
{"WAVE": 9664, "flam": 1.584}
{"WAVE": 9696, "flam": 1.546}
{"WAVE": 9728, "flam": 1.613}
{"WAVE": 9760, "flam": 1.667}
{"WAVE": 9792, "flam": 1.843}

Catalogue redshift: 0.495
